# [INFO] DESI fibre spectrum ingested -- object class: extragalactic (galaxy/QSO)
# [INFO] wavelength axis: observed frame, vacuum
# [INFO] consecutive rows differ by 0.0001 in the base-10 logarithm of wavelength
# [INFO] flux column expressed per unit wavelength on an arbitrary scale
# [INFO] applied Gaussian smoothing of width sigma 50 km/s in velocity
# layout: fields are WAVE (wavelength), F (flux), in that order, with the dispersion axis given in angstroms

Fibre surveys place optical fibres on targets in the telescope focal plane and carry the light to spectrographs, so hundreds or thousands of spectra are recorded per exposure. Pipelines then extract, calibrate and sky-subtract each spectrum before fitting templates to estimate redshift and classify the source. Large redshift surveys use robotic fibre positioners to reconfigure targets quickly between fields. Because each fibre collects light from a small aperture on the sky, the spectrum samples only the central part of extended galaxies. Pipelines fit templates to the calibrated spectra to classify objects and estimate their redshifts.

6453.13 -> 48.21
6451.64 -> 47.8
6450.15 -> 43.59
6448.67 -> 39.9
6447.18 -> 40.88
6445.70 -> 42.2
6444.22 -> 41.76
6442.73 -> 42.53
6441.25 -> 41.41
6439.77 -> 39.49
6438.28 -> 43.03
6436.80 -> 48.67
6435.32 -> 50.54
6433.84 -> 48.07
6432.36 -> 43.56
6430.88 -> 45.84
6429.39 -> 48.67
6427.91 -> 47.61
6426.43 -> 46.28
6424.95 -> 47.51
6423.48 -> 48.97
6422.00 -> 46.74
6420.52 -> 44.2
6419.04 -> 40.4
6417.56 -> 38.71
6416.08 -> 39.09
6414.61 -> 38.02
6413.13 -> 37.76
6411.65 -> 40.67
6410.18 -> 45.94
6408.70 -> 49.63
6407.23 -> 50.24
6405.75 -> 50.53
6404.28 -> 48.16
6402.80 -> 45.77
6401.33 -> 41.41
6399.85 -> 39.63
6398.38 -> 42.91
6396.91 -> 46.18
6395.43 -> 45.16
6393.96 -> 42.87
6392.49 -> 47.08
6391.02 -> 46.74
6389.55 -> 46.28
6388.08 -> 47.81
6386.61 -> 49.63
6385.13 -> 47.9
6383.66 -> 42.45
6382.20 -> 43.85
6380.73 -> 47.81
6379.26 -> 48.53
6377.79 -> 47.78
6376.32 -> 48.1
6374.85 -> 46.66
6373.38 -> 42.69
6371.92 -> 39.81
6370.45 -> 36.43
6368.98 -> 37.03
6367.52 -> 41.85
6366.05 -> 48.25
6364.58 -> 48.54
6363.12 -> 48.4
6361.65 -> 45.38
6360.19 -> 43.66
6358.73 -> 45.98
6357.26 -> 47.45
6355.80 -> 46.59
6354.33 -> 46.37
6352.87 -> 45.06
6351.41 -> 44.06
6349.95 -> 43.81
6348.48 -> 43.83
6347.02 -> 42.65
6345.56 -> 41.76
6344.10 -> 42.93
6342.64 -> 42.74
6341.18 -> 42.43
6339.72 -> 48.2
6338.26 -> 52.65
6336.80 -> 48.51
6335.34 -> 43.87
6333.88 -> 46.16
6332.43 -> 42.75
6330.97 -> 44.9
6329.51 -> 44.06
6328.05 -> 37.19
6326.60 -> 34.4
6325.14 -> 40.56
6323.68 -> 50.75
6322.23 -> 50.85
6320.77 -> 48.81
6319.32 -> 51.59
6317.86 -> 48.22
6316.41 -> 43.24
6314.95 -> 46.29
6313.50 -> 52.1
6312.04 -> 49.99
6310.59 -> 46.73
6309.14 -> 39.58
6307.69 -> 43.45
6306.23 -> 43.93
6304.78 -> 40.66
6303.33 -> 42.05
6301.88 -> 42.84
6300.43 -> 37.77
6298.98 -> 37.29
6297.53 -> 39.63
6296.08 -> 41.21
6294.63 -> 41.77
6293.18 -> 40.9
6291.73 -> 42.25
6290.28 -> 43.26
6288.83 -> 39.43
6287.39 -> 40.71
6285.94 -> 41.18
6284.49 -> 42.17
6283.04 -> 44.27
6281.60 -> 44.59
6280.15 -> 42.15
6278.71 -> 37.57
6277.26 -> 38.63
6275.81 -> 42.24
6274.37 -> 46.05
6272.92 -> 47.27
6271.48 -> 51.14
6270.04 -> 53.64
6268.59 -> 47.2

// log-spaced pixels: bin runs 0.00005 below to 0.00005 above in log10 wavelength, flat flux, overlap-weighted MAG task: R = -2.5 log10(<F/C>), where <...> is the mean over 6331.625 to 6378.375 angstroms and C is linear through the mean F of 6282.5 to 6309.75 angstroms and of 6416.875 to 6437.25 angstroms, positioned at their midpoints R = -0.033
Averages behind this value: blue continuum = 41.3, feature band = 44.8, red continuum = 46.1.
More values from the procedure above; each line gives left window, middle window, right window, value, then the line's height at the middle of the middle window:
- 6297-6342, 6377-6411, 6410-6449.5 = -0.06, 43.9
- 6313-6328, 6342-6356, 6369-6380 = 0.03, 44.9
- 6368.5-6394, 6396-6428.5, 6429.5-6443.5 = 0.02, 45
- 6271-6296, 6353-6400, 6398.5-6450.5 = -0.04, 43.6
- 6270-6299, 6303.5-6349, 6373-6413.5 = -0.03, 43.8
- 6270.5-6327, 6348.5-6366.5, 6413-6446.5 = -0.05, 43.8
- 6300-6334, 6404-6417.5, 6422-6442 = 0.04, 45.9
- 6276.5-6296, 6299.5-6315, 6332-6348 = -0.03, 42.8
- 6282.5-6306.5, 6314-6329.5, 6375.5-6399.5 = -0.06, 42.7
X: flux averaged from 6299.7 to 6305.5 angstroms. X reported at 40.9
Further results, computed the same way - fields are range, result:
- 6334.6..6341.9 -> 47.1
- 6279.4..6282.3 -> 43.3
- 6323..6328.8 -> 40.6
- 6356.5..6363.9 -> 46.2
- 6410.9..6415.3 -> 38.9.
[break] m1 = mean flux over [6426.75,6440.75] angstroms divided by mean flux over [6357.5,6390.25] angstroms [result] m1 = 1.0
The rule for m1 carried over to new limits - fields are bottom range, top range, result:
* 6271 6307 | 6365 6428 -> 1.06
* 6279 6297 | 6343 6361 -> 1.06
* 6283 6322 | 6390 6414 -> 1.04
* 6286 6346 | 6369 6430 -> 1.02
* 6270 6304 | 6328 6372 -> 1.05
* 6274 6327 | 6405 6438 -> 1.05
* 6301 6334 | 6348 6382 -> 1.00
